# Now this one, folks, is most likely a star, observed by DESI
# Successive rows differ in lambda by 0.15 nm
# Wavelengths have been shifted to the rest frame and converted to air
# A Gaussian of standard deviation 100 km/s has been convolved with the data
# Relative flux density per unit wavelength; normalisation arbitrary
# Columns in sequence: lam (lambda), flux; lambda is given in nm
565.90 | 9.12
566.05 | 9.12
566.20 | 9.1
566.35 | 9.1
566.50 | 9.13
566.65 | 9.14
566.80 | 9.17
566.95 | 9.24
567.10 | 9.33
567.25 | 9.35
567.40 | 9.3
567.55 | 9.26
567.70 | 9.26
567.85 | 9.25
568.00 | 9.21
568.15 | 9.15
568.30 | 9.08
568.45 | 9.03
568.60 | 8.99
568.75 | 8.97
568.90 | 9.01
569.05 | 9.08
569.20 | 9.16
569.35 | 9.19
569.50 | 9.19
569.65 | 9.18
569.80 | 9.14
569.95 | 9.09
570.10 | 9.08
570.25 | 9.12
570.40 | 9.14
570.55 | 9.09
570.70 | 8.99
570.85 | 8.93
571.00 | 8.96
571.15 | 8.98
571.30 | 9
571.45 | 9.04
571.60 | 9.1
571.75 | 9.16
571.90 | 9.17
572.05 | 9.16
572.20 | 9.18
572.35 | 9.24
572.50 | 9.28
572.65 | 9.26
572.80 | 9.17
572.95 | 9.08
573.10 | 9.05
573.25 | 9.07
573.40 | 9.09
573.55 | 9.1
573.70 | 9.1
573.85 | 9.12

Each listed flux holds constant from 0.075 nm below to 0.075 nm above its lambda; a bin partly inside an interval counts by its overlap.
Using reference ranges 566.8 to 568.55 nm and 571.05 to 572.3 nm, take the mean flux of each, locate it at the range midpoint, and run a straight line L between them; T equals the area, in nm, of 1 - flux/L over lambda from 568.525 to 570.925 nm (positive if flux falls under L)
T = 0.02 nm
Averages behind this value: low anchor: 9.22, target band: 9.08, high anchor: 9.1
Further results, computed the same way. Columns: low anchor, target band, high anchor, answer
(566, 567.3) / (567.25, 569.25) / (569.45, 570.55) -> 0.004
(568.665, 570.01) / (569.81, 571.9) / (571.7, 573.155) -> 0.019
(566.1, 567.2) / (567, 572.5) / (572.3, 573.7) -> 0.019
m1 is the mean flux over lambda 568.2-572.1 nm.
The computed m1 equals 9.08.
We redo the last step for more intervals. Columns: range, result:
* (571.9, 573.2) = 9.17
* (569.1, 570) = 9.16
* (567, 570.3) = 9.16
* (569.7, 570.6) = 9.11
